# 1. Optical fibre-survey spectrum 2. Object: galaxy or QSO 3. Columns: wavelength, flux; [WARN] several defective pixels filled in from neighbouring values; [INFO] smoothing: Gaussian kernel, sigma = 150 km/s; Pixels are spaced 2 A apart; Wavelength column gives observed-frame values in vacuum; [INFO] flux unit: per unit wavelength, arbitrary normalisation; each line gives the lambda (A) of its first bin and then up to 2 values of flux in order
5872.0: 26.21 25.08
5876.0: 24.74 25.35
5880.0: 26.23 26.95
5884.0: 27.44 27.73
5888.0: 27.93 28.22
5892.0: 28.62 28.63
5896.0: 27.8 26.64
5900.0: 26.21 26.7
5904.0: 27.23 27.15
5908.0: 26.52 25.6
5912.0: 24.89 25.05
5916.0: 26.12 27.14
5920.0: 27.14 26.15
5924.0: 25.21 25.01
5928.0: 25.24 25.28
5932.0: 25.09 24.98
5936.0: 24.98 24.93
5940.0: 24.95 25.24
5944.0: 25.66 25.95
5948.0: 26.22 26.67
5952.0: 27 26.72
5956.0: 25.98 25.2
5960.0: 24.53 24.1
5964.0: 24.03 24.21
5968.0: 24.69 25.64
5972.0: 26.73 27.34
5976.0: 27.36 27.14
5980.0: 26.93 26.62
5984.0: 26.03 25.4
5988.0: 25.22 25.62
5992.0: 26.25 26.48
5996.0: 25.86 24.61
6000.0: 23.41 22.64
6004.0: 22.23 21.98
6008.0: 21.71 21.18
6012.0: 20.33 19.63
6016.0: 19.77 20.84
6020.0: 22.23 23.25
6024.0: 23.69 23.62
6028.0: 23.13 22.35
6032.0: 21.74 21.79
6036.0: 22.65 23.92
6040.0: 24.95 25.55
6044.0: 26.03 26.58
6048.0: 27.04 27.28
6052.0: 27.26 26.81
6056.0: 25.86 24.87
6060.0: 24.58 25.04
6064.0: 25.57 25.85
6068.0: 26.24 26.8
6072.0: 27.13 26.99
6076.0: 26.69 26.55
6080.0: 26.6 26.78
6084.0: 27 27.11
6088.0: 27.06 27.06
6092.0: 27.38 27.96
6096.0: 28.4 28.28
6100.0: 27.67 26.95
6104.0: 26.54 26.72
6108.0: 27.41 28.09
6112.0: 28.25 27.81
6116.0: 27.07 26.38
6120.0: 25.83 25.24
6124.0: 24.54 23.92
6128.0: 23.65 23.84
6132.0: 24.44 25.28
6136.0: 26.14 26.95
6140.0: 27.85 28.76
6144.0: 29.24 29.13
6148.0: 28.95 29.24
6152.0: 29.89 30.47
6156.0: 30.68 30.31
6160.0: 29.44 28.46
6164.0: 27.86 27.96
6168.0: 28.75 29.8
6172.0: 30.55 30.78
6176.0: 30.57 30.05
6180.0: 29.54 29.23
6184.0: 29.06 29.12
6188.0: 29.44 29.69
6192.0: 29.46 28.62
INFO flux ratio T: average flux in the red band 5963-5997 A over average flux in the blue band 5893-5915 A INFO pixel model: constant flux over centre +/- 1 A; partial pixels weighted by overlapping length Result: 0.98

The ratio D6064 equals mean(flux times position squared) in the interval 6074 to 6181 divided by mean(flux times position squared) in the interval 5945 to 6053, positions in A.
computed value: 1.2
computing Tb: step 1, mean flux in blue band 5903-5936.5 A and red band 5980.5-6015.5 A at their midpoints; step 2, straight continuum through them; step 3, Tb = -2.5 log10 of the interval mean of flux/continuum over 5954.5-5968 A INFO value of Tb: 0.00 mag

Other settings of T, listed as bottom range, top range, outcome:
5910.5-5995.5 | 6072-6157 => 1.06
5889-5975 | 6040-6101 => 1.03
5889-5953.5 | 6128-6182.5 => 1.09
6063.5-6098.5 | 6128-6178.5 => 1.06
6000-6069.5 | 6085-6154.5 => 1.14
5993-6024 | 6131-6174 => 1.28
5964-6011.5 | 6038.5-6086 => 1.05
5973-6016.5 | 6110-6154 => 1.11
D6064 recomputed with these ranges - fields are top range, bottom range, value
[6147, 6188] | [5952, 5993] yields 1.22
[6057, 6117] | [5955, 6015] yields 1.13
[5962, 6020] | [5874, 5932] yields 0.94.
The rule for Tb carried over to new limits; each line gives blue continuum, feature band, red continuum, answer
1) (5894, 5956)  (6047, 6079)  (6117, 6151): 0.00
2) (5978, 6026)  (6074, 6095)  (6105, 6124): -0.04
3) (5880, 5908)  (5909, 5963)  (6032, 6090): 0.06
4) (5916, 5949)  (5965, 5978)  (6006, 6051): -0.06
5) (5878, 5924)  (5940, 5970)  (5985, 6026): -0.02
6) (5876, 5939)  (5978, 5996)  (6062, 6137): 0.01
